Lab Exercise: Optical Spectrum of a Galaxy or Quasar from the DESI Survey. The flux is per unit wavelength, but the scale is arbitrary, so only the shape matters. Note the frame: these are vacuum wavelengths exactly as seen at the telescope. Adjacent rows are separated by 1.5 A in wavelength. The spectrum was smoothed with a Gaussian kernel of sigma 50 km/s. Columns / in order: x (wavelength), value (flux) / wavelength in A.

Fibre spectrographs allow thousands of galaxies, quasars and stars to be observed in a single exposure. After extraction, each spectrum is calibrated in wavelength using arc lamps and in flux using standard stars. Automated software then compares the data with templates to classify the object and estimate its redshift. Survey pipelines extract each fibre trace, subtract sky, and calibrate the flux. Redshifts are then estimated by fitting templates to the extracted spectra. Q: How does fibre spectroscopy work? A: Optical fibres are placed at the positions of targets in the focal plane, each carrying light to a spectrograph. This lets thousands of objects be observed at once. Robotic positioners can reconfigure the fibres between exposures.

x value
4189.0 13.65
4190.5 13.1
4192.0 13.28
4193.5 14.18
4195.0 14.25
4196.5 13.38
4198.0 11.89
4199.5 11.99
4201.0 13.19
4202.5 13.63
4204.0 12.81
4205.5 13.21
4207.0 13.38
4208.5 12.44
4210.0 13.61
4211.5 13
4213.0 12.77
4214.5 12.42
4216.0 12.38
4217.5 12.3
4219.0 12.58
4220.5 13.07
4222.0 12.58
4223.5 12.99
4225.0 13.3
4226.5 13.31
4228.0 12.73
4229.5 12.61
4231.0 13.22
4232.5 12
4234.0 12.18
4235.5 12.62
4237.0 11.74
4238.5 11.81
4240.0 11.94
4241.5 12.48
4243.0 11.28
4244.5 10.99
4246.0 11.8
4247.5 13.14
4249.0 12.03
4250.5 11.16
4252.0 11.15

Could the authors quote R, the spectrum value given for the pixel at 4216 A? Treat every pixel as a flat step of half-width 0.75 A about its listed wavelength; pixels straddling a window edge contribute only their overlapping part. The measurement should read 12.38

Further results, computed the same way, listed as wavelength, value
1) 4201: 13.19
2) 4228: 12.73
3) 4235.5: 12.62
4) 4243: 11.28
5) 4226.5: 13.31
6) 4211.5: 13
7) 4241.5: 12.48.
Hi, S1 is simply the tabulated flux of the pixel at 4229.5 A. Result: 12.61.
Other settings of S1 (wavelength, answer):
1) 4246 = 11.8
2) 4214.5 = 12.42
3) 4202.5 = 13.63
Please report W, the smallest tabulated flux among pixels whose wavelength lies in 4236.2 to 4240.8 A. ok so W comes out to 11.74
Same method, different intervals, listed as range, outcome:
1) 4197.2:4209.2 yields 11.89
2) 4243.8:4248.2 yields 10.99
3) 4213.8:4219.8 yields 12.3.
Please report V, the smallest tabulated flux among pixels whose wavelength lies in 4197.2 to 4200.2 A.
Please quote 11.89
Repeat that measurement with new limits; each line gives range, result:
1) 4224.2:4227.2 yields 13.3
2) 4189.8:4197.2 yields 13.1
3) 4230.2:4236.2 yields 12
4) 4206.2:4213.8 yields 12.44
